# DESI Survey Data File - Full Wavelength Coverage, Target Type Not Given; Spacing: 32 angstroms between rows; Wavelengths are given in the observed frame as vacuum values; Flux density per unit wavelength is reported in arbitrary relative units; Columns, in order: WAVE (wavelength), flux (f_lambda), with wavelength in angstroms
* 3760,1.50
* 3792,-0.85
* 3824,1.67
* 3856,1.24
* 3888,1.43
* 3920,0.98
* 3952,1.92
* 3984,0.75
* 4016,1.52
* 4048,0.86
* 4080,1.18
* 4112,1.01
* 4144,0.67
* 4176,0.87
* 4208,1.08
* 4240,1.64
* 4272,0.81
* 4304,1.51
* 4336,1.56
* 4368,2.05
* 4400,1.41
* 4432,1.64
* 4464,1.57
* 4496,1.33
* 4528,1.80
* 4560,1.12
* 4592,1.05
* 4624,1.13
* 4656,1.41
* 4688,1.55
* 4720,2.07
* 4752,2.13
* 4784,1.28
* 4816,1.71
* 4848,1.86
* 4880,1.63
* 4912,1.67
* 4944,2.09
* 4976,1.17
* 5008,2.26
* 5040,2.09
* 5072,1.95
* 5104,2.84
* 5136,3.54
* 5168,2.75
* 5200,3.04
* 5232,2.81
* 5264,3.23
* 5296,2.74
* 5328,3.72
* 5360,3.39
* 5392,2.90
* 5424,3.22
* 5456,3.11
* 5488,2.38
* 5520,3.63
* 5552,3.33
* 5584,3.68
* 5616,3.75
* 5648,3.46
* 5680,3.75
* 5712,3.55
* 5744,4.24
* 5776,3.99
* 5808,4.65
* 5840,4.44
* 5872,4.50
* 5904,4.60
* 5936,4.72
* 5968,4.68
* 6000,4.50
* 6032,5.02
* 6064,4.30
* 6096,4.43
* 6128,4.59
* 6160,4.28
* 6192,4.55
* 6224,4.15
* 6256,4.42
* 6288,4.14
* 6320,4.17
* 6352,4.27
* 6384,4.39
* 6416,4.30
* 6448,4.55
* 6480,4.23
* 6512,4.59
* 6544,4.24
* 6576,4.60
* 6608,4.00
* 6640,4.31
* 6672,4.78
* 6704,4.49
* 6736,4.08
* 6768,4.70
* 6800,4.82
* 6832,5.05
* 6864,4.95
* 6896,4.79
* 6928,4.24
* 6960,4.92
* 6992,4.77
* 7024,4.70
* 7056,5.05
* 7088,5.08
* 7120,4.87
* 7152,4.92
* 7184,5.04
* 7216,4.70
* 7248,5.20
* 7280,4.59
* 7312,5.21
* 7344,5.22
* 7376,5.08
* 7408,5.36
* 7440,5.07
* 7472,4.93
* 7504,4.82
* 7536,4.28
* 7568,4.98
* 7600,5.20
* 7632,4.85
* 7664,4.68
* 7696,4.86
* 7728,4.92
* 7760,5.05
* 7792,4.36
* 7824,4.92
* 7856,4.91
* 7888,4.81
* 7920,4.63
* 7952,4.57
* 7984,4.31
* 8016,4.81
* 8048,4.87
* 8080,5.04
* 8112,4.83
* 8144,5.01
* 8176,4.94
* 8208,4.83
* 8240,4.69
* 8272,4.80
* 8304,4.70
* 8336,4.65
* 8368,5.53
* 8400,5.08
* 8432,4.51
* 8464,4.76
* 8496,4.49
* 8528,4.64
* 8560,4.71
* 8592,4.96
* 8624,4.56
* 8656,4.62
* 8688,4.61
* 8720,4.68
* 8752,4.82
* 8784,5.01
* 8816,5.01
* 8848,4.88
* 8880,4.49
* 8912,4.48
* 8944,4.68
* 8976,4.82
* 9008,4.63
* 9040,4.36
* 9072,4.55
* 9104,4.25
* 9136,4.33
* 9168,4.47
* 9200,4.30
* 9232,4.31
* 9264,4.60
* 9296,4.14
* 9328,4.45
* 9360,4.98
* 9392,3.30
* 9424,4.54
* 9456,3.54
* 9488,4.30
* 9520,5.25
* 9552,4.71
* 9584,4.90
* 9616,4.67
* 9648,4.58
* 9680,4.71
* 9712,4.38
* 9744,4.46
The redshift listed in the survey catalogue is 0.277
